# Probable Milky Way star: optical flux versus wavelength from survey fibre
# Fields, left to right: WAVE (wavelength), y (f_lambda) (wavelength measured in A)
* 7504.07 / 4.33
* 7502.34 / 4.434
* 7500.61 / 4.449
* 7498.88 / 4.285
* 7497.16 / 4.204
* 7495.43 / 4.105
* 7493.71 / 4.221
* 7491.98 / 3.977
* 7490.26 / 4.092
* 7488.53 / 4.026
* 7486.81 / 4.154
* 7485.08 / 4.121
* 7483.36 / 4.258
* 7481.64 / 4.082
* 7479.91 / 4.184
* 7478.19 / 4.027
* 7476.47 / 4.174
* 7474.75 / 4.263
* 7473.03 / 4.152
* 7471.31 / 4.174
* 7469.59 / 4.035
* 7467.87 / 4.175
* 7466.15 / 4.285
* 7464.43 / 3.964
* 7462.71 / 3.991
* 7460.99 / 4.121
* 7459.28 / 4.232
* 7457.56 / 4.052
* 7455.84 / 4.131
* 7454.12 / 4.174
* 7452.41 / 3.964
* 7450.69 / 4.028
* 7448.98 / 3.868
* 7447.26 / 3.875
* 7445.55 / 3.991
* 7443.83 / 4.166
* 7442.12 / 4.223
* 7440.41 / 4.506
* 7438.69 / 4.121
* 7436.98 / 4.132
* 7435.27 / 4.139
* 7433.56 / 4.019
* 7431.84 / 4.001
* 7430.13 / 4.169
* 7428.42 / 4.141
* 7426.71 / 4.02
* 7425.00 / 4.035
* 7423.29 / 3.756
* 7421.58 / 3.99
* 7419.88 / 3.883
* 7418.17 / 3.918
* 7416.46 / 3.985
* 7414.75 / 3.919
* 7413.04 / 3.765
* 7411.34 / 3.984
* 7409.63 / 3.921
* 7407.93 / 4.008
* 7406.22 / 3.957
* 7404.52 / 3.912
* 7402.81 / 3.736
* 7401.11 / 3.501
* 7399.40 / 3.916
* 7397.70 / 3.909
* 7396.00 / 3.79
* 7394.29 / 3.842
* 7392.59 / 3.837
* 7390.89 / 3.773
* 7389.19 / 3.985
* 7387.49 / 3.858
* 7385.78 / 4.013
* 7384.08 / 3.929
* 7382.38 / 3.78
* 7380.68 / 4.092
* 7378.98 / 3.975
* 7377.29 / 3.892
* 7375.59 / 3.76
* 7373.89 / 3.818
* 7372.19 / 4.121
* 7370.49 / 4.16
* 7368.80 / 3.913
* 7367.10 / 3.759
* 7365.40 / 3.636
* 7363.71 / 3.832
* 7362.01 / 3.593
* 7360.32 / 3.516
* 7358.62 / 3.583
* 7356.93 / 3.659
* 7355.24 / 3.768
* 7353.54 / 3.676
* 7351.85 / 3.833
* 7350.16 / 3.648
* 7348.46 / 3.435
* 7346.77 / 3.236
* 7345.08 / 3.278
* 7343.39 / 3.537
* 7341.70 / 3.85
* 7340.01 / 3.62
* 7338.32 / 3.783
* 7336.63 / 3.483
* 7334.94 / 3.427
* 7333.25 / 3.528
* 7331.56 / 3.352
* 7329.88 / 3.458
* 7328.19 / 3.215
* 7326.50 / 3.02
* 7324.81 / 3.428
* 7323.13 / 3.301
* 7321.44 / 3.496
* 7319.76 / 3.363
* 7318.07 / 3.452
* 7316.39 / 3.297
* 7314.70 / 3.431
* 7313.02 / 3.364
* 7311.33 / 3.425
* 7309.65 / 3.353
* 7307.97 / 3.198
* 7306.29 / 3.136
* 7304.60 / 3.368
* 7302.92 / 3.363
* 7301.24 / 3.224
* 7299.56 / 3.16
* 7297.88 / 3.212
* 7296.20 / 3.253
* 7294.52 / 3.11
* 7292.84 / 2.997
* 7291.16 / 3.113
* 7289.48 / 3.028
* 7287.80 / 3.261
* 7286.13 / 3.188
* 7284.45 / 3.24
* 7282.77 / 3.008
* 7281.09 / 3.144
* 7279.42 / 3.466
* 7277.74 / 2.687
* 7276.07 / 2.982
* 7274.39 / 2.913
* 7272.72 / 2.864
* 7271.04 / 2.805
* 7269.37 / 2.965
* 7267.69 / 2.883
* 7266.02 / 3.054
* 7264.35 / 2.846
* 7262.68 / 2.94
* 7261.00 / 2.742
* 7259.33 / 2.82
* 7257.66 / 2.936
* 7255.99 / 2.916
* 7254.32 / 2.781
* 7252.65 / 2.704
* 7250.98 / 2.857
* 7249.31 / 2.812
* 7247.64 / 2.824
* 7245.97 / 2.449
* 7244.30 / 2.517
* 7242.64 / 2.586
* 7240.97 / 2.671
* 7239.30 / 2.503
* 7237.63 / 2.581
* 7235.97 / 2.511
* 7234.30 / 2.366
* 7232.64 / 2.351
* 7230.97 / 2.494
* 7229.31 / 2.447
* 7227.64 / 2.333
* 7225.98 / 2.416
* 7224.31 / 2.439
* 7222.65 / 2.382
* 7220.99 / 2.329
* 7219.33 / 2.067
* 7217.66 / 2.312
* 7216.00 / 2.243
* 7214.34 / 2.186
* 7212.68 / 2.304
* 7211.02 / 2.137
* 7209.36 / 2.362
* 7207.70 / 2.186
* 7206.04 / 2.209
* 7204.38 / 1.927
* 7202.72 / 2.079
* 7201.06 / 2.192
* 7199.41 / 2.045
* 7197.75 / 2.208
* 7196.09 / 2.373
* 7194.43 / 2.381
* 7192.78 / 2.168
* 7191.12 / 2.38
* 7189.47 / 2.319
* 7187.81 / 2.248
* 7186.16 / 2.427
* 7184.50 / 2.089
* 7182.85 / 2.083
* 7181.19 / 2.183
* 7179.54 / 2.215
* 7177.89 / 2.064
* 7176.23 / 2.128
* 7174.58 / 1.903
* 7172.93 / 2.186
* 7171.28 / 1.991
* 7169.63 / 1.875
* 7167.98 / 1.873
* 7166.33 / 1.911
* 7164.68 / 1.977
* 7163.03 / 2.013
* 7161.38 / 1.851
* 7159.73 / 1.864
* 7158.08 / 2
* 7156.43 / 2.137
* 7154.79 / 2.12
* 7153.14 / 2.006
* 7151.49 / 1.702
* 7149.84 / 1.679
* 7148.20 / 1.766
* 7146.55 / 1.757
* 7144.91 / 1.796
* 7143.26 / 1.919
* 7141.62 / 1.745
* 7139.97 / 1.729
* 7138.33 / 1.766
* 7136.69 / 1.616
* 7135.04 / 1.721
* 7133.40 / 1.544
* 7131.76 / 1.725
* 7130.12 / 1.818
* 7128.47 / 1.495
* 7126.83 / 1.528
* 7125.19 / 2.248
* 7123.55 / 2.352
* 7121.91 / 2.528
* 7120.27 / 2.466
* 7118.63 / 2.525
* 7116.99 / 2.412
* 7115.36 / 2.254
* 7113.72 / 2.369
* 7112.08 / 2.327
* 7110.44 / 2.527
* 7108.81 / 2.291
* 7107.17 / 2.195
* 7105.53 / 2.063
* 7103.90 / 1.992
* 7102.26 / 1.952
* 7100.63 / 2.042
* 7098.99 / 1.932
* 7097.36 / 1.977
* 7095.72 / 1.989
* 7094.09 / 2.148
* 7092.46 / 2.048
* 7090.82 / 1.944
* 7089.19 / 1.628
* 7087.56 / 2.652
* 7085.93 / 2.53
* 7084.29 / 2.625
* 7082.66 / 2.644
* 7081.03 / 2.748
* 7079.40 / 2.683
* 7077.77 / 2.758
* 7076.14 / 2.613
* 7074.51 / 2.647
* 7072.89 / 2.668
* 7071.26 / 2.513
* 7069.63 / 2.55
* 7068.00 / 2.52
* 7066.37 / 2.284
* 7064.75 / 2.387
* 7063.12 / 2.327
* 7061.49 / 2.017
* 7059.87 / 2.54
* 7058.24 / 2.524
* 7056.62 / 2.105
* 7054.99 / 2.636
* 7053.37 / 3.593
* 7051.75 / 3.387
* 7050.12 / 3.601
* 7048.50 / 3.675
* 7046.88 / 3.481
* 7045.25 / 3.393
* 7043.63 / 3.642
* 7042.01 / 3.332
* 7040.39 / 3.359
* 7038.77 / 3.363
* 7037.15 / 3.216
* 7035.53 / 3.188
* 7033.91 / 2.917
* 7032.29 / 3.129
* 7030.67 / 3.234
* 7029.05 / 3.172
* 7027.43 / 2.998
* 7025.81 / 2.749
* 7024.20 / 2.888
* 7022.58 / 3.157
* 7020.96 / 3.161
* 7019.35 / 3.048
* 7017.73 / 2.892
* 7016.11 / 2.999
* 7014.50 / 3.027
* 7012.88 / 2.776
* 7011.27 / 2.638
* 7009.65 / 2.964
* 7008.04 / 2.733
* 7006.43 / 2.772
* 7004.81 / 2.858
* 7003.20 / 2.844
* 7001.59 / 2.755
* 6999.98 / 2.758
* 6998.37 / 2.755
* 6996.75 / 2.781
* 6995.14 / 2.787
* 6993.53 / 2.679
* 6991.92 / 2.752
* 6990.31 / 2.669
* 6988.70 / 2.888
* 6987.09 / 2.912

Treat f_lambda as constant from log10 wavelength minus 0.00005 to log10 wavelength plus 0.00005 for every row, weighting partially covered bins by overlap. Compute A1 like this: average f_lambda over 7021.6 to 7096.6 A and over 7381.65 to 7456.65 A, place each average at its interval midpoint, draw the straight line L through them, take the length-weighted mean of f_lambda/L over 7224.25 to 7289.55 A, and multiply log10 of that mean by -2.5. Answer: 0.23 mag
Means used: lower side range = 2.79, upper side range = 3.97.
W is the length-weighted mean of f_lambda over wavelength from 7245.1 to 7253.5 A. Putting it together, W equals 2.73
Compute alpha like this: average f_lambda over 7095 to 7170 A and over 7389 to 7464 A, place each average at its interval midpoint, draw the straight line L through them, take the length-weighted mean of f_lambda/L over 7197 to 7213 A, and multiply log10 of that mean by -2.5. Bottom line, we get 0.15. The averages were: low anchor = 1.99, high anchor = 3.99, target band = 2.16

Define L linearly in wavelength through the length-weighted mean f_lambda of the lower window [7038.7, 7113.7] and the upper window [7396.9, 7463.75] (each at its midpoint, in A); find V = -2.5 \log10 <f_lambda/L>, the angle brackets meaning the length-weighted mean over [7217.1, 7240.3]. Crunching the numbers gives 0.31 mag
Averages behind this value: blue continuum 2.57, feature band 2.4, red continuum 4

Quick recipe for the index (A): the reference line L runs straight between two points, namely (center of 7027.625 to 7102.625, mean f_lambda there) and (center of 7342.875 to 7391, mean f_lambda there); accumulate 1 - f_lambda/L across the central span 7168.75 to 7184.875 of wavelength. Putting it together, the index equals 5.4 A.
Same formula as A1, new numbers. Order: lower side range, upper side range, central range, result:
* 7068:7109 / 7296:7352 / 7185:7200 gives 0.22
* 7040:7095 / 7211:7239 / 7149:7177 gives 0.26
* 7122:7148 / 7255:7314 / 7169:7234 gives 0.07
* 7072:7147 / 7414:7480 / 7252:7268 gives 0.05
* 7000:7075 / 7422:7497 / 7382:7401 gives 0.01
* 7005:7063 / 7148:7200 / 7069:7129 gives 0.13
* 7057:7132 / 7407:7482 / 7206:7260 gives 0.20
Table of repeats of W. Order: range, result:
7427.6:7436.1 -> 4.09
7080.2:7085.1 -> 2.67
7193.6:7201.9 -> 2.24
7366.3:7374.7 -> 3.96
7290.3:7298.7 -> 3.14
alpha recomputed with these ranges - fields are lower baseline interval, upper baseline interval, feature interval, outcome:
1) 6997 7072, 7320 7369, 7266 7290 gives 0.13 mag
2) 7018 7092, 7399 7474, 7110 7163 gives 0.49 mag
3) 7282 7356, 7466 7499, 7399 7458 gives -0.03 mag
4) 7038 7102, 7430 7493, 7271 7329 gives 0.10 mag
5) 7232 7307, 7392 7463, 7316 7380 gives -0.05 mag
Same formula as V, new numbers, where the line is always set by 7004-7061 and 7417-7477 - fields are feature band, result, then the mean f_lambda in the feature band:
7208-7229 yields 0.46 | 2.29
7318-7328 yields 0.14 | 3.33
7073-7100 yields 0.33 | 2.35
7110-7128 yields 0.38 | 2.3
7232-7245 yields 0.38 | 2.51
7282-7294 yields 0.18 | 3.12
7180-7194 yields 0.46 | 2.24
